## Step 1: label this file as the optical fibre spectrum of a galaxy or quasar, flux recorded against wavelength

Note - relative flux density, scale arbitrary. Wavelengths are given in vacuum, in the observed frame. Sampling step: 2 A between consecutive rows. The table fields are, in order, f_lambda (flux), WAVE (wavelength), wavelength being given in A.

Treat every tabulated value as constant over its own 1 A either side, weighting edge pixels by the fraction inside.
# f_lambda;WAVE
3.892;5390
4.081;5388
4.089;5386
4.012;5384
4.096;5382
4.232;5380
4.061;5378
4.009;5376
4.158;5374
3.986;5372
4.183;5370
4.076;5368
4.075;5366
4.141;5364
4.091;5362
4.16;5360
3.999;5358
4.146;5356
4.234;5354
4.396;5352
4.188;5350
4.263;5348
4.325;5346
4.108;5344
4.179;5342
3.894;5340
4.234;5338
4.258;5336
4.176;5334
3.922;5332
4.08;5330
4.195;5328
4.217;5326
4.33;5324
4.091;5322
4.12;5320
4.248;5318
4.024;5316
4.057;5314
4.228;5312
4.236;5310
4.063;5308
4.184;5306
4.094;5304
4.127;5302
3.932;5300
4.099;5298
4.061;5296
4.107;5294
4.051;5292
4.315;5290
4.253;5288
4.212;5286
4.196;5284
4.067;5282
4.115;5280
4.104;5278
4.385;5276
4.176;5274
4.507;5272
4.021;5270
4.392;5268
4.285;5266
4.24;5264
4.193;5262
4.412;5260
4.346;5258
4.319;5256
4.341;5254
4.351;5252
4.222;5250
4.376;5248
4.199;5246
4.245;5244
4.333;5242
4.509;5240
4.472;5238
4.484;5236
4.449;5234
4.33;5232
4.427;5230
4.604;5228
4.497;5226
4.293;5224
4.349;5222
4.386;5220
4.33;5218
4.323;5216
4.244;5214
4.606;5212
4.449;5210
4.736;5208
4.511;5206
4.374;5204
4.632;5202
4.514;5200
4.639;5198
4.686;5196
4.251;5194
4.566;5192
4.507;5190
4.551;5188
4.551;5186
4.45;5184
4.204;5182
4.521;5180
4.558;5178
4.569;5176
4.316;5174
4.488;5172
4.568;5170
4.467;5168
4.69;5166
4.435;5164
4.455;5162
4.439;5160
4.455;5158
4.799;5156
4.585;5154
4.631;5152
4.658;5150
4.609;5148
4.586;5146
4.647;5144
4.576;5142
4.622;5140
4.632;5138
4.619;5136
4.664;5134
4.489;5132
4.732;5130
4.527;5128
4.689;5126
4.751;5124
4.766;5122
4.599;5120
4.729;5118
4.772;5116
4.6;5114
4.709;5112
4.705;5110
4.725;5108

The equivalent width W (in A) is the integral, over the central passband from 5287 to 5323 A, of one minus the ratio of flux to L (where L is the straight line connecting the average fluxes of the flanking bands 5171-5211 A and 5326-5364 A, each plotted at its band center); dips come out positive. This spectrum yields 1.0 A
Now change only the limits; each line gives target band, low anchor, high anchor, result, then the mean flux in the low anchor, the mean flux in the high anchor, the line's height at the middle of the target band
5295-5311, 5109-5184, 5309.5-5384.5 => 0.5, 4.59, 4.14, 4.24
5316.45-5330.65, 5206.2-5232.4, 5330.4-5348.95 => 0.0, 4.43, 4.15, 4.19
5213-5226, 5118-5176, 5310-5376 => 0.3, 4.59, 4.15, 4.43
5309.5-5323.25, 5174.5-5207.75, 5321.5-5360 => 0.3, 4.51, 4.17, 4.23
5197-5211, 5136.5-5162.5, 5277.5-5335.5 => -0.4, 4.59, 4.14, 4.44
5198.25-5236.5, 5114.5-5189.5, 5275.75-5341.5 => -0.5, 4.58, 4.14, 4.39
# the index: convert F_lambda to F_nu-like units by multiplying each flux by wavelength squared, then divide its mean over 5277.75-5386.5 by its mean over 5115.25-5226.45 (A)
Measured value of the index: 0.97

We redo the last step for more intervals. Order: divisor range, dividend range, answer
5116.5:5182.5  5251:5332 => 0.97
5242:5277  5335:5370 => 1.00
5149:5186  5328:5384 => 0.98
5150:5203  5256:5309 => 0.97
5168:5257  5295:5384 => 0.98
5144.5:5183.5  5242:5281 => 0.98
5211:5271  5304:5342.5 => 0.98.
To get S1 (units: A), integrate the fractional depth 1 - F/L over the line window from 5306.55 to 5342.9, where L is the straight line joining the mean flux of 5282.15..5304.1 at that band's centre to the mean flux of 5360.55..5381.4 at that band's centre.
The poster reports -0.2 A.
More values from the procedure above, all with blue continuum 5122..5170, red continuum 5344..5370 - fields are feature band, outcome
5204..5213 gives -0.2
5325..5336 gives 0.2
